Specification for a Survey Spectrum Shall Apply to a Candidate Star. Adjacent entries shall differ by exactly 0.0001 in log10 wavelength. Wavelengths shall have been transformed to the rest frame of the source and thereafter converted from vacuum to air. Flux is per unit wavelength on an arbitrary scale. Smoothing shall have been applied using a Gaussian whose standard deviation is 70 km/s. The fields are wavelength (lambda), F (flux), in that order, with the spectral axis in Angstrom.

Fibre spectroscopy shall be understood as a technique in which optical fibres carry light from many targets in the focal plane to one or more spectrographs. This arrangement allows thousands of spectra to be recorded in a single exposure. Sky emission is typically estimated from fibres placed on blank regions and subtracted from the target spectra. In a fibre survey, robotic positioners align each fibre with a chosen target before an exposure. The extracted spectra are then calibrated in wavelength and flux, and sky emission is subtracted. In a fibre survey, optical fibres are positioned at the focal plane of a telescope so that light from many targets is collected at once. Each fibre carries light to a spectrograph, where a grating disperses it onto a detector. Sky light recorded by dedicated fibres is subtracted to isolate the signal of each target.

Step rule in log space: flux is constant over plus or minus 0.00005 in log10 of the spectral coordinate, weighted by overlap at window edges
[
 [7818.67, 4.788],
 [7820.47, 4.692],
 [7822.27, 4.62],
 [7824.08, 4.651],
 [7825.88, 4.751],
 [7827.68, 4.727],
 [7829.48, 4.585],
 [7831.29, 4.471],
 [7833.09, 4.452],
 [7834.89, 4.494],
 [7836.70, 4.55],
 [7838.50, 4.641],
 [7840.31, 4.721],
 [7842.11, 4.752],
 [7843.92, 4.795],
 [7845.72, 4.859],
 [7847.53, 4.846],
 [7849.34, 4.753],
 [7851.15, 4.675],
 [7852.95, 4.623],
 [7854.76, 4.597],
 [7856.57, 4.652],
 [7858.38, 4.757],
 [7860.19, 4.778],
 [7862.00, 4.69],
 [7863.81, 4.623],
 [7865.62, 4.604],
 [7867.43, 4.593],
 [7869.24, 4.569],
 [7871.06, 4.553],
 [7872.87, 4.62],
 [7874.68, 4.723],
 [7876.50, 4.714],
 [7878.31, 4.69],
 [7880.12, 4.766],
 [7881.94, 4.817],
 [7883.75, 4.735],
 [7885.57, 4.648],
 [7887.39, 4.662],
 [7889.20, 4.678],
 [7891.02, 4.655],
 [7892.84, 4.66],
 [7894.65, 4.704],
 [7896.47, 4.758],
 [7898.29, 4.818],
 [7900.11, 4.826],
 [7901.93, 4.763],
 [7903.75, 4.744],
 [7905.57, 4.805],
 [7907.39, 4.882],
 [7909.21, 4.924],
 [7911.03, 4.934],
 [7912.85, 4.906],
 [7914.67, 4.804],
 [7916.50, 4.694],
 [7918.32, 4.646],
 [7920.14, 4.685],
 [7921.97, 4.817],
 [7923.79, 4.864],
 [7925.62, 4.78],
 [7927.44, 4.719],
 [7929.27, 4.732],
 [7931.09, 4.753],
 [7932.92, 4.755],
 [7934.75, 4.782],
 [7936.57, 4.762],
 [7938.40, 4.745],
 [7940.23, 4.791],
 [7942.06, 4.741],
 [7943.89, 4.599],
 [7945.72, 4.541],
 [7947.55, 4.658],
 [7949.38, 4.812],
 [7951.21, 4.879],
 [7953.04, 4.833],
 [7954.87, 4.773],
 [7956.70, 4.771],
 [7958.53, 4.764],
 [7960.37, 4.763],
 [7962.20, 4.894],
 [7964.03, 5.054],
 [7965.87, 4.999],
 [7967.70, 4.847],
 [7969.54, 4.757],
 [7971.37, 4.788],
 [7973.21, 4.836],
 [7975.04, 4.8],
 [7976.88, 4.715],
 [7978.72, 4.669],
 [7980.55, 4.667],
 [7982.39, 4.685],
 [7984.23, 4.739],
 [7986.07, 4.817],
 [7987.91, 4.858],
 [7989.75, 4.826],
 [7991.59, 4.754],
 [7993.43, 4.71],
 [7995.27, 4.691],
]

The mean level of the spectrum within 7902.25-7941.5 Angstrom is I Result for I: 4.79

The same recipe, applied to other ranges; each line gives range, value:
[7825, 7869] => 4.67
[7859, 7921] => 4.73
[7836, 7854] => 4.72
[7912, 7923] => 4.76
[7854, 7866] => 4.68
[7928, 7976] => 4.79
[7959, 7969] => 4.9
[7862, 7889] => 4.67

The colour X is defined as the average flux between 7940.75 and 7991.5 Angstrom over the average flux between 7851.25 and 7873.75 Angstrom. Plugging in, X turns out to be 1.0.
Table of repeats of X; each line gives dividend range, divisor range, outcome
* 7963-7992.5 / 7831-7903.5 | 1.02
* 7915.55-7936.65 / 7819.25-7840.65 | 1.03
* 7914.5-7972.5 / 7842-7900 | 1.02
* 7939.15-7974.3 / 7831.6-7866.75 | 1.03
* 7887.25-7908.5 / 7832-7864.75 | 1.02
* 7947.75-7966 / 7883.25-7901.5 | 1.03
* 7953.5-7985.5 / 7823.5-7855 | 1.03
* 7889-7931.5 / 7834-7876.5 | 1.02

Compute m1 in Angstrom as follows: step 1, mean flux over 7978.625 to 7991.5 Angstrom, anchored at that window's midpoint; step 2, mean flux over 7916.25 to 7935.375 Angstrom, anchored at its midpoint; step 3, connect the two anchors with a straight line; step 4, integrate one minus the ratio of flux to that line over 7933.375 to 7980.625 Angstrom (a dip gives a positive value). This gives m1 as -0.3 Angstrom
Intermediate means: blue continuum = 4.75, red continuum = 4.76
